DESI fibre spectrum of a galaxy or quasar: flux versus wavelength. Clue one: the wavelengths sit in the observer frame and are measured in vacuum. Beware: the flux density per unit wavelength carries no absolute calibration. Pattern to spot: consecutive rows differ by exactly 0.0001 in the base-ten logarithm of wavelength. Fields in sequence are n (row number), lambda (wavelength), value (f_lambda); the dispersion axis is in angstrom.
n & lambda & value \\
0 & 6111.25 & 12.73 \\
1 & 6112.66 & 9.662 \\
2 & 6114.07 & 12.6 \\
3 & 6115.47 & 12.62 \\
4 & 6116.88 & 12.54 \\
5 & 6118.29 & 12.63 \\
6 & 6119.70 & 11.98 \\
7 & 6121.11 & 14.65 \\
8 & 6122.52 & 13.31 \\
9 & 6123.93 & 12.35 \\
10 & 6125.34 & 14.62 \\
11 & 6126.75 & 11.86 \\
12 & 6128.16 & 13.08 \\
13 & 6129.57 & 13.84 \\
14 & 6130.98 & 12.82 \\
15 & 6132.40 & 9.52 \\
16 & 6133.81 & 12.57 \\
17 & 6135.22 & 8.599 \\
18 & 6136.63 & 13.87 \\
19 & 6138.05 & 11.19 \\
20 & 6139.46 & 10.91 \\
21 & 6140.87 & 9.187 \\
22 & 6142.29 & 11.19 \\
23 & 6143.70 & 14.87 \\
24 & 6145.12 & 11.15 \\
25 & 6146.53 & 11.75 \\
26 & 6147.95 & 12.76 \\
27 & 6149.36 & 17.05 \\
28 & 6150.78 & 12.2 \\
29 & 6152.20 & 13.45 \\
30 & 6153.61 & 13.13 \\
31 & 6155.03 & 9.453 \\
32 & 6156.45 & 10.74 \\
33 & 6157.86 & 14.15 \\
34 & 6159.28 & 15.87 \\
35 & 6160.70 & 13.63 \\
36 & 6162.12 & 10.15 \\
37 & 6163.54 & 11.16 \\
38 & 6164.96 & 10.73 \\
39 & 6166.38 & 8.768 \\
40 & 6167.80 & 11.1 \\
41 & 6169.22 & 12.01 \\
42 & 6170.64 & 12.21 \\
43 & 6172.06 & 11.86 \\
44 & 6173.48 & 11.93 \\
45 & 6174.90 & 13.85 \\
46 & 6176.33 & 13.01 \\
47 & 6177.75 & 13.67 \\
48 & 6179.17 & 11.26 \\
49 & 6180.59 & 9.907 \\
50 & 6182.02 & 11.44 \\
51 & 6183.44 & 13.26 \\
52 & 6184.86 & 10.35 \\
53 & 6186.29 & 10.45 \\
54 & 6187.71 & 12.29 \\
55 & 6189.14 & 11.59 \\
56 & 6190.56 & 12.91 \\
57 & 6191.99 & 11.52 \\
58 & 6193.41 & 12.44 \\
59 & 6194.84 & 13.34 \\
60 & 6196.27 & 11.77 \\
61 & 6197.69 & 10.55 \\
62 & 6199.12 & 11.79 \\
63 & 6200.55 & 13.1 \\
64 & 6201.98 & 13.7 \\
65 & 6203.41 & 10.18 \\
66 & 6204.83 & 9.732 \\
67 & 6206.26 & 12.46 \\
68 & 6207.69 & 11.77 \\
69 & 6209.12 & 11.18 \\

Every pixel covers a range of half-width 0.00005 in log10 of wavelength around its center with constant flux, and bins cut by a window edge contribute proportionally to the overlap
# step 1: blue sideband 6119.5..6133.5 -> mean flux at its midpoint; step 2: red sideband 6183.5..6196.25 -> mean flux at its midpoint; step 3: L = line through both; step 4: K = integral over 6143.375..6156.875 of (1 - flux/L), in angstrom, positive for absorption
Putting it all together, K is -0.2 angstrom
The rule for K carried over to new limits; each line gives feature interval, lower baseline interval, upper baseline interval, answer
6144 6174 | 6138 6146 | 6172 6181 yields -0.8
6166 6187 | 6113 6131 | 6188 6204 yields 1.0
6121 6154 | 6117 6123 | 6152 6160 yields 1.2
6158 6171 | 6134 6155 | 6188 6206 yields 0.3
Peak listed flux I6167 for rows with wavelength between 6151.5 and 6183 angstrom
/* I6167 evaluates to 15.87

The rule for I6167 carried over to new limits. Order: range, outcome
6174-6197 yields 13.85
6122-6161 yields 17.05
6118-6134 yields 14.65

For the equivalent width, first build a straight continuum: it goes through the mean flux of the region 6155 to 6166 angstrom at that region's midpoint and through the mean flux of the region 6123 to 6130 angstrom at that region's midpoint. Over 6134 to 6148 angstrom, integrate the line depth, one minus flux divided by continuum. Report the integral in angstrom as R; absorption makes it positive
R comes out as 1.3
